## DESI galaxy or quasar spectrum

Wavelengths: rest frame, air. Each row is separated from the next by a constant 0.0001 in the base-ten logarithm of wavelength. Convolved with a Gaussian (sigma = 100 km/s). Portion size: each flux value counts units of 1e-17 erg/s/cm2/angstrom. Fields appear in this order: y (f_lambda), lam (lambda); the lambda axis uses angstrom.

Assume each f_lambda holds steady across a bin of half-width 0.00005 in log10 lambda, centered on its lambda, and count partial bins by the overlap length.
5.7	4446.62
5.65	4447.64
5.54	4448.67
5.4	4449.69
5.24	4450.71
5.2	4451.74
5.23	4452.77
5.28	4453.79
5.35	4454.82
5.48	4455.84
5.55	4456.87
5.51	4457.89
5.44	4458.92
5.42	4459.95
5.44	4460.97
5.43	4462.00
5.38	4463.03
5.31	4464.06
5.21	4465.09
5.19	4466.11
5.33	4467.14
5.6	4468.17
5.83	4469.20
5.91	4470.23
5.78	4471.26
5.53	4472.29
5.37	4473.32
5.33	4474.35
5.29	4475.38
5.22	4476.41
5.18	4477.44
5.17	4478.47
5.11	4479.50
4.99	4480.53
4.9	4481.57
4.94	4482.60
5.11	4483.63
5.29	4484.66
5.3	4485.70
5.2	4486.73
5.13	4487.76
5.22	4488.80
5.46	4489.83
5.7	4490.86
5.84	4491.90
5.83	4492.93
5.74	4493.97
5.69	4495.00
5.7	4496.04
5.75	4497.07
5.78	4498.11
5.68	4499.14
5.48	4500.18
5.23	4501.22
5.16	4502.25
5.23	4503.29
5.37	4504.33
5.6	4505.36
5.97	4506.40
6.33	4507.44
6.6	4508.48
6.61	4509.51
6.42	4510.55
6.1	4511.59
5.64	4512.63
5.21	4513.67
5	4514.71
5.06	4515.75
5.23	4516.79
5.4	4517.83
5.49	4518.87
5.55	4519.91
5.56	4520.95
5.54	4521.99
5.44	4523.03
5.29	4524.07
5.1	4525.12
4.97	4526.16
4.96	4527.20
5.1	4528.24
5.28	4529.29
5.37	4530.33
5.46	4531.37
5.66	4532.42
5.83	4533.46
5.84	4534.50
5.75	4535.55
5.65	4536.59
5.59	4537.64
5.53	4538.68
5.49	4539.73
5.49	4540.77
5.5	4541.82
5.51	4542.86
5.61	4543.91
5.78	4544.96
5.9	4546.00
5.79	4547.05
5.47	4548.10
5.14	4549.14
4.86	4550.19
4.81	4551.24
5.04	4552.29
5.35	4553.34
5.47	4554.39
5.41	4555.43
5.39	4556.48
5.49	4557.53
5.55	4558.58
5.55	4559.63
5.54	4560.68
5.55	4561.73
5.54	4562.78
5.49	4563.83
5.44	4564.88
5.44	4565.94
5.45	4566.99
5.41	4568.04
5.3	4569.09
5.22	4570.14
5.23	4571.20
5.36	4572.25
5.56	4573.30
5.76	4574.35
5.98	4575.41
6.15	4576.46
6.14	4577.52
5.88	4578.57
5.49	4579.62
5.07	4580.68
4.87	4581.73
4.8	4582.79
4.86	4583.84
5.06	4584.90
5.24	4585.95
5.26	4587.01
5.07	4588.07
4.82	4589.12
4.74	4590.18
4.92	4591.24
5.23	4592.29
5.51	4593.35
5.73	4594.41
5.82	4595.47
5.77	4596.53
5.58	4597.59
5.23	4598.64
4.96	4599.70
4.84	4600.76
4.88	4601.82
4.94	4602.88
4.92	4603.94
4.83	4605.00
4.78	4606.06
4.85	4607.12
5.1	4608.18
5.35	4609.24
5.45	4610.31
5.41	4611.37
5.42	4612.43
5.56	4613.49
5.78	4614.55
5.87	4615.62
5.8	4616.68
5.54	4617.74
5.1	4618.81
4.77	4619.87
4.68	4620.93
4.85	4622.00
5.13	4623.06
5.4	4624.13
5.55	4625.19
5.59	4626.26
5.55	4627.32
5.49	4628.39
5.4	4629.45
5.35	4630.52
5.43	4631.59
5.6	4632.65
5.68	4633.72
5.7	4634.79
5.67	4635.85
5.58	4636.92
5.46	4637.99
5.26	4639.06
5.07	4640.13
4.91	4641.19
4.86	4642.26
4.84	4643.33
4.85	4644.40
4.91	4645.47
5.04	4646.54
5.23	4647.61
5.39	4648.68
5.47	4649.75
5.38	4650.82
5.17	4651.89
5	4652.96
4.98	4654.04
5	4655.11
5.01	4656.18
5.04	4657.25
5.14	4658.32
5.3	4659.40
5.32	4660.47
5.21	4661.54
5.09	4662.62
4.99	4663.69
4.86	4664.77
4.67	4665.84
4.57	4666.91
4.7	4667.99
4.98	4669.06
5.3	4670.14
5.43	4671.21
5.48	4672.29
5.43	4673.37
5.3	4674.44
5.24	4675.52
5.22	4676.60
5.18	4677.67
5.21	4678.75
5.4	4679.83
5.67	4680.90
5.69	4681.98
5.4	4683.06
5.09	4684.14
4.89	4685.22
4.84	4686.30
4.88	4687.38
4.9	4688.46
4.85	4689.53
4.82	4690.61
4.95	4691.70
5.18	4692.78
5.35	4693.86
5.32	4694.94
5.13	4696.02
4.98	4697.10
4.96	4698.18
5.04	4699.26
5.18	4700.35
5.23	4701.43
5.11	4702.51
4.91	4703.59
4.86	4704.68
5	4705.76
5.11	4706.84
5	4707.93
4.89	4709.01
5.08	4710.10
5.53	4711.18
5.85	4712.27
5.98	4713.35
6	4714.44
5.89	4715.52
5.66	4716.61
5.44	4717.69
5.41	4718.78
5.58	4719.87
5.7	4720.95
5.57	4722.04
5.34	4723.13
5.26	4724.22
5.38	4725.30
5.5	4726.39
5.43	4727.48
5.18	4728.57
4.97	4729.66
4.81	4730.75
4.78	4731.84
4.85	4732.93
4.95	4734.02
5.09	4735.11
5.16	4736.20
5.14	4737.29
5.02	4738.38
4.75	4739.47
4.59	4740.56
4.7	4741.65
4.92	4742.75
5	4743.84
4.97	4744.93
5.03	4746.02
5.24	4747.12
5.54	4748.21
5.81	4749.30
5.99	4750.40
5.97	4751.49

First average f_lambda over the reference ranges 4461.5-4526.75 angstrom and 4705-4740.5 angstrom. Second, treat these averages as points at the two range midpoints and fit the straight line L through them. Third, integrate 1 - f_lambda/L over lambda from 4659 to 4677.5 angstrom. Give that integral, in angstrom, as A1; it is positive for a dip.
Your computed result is 0.70 angstrom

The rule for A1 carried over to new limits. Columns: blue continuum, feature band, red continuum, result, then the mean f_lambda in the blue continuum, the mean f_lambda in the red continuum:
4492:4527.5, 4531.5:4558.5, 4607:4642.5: 0.13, 5.59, 5.37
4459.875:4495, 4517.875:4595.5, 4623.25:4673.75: -1.55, 5.38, 5.22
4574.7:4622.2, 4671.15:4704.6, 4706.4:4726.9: 1.66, 5.27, 5.48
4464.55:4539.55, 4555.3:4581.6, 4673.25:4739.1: -0.62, 5.48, 5.22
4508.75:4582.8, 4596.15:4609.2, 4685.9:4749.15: 0.78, 5.49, 5.17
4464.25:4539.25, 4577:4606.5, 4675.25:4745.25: 0.92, 5.48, 5.18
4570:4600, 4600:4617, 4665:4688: 0.27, 5.36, 5.17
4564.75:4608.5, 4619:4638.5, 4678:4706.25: -0.64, 5.27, 5.11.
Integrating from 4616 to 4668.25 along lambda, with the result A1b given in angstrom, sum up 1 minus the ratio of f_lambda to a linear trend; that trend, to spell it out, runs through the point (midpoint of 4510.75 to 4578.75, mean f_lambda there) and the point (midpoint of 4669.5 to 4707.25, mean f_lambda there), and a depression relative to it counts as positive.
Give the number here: 0.6 angstrom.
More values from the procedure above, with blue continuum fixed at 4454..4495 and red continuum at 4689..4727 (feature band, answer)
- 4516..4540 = -0.3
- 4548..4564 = 0.0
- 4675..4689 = 0.3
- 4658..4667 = 0.5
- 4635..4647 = 0.4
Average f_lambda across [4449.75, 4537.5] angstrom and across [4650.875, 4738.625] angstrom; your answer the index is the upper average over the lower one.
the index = 0.9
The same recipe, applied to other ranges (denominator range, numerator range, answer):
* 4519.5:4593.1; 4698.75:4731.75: 0.99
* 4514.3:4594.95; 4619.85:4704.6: 0.96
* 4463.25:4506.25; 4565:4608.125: 0.97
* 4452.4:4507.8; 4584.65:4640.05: 0.97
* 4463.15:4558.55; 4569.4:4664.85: 0.96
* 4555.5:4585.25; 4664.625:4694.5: 0.94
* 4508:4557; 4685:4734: 0.95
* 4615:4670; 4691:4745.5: 1.00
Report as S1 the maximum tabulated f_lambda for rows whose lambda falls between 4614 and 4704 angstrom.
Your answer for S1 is 5.87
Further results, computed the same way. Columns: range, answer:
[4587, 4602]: 5.82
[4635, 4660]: 5.67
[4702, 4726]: 6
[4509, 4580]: 6.61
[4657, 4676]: 5.48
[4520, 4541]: 5.84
